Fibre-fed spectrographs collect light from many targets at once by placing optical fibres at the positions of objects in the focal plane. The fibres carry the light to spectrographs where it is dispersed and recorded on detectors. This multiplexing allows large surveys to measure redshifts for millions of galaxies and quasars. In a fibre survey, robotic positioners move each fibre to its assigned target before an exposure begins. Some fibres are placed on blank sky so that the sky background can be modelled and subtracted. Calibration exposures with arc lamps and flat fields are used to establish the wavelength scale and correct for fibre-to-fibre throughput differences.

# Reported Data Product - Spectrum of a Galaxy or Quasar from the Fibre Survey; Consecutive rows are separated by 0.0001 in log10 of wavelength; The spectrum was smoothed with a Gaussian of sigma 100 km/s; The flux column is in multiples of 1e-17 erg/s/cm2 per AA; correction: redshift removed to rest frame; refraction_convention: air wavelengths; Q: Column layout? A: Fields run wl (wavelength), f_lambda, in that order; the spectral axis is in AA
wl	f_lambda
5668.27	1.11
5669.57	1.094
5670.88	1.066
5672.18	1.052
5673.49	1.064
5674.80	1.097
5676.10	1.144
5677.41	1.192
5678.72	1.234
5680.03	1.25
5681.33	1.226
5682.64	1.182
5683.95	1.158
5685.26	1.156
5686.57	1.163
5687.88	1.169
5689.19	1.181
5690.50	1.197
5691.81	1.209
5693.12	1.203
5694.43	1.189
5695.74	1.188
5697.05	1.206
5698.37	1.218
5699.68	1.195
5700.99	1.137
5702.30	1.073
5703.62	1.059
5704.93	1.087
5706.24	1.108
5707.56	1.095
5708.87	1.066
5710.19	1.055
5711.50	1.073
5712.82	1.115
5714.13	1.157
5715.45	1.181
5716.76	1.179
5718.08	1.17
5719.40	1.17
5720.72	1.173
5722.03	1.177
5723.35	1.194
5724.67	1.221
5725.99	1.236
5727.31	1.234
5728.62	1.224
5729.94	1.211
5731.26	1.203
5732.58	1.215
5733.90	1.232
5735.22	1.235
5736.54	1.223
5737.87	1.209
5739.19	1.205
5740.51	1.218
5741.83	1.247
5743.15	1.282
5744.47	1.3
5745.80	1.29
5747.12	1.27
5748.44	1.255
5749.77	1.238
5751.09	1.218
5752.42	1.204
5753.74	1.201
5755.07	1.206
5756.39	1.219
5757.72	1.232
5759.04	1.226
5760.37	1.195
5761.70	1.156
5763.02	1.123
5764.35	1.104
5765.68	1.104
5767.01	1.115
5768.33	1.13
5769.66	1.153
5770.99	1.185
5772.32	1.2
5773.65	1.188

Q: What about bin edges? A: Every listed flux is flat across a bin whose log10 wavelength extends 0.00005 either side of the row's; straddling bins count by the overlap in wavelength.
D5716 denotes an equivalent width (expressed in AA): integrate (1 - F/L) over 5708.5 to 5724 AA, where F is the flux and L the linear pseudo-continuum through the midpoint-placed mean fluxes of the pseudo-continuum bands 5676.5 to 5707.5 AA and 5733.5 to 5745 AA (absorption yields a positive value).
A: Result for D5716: 0.8 AA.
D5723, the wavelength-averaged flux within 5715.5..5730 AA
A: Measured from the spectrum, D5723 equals 1.2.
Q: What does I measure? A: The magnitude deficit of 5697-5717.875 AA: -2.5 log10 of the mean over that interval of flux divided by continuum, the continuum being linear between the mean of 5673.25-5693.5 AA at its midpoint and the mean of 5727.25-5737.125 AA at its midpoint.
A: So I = 0.07 mag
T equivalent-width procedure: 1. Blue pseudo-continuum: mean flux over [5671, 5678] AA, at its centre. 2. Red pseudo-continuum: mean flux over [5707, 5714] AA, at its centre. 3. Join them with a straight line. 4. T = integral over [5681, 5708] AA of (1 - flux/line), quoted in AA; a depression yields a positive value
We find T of -1.6 AA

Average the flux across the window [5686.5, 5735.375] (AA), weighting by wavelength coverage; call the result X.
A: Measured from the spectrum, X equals 1.17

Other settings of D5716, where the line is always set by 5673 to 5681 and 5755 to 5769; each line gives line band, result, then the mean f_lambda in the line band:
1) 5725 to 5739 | -0.68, 1.22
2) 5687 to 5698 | -0.24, 1.19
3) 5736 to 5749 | -0.96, 1.25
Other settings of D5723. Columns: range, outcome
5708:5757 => 1.2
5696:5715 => 1.12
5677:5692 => 1.19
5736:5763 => 1.23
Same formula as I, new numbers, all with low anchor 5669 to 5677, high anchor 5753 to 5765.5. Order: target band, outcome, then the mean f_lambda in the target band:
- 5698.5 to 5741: -0.026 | 1.17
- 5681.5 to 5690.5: -0.066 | 1.17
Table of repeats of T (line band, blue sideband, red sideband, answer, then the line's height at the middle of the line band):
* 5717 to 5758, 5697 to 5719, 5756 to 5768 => -2.75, 1.15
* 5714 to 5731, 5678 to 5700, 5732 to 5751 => 0.42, 1.23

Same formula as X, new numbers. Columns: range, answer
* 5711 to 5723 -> 1.16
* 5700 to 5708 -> 1.1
